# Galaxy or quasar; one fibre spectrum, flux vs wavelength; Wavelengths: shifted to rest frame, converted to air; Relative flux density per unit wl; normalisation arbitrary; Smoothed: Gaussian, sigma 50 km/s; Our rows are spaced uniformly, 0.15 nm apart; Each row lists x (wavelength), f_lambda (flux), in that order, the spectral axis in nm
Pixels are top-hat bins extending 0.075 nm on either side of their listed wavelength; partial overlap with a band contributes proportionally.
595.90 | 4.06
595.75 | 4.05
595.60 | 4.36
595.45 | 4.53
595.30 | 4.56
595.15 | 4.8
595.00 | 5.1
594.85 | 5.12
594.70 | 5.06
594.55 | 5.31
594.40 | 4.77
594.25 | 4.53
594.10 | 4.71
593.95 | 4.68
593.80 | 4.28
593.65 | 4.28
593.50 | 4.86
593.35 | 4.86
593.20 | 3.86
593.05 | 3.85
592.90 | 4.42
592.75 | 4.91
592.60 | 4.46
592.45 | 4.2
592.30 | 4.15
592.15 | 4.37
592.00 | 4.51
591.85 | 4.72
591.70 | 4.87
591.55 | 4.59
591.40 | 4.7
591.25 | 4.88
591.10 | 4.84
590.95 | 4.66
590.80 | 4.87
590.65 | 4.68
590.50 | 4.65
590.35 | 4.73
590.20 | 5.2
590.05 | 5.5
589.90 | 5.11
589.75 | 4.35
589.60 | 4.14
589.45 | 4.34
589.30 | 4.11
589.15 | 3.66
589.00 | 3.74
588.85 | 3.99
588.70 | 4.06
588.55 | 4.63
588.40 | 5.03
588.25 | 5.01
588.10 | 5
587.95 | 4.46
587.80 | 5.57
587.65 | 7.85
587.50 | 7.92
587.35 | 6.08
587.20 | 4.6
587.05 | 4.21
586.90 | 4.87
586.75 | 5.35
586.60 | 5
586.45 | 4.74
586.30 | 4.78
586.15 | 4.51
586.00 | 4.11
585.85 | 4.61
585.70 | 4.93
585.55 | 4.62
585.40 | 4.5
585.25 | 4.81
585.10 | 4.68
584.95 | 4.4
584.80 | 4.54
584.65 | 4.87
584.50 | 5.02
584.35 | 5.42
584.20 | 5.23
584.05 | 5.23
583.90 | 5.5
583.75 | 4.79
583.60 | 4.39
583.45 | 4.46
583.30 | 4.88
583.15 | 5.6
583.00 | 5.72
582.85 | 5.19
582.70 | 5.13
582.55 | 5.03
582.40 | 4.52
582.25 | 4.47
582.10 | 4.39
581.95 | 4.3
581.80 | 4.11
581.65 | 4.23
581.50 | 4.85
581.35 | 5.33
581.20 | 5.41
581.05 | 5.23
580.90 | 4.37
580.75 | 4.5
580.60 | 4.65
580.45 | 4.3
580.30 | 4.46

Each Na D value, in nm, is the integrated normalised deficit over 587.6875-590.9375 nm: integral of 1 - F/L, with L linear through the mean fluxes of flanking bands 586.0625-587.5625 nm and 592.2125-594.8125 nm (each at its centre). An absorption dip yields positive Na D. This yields 0.191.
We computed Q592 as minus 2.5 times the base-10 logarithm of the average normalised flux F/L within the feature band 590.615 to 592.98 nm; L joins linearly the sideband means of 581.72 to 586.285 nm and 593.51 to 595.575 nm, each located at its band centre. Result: 0.03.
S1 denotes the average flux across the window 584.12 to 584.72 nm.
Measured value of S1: 5.14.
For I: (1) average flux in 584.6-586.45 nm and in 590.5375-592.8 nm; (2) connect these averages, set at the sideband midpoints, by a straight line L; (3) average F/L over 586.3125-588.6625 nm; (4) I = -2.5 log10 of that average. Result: -0.153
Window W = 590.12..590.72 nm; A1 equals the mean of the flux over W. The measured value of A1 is 4.82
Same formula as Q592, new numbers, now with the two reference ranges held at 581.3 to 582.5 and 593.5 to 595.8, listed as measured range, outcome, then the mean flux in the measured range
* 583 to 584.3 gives -0.12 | 5.06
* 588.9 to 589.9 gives 0.12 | 4.13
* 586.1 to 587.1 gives -0.05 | 4.8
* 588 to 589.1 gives 0.03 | 4.47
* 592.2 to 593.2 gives 0.09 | 4.3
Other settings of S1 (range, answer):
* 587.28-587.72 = 7.29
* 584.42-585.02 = 4.72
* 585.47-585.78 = 4.77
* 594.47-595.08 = 5.14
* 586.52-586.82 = 5.16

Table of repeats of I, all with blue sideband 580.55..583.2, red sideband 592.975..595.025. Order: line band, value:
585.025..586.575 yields 0.030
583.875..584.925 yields -0.060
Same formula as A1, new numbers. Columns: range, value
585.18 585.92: 4.69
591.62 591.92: 4.79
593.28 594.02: 4.59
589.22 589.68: 4.19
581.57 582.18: 4.26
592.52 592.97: 4.59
